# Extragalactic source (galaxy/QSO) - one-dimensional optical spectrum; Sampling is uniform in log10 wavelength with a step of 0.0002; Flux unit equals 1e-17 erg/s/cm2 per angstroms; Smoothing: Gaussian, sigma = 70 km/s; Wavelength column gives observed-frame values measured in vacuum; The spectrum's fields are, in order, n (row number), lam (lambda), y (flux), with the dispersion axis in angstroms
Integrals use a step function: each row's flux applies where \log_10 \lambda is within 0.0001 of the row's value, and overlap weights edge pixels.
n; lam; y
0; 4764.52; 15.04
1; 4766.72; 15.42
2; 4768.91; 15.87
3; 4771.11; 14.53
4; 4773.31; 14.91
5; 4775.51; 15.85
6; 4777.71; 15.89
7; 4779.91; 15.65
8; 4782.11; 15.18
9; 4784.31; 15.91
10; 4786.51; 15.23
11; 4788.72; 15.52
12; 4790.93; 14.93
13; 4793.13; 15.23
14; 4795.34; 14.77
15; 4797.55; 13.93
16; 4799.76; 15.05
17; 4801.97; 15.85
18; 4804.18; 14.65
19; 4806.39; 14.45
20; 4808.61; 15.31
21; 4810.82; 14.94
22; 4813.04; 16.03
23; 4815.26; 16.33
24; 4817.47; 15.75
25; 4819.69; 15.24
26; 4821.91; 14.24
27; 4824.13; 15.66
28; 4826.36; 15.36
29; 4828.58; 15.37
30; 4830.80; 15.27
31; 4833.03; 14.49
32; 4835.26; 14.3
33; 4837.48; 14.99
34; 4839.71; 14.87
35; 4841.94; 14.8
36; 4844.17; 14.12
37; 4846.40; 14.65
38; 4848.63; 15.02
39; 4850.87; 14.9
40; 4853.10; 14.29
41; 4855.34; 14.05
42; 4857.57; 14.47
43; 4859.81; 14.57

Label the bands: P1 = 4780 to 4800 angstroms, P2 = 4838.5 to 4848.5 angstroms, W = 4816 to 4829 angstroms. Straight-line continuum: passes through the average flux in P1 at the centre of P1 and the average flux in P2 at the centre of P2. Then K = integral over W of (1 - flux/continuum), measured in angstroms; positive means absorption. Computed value -0.4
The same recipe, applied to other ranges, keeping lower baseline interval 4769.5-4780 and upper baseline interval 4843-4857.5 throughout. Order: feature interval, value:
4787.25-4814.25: 0.00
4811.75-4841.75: -0.88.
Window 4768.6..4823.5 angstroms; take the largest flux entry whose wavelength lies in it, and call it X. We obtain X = 16.33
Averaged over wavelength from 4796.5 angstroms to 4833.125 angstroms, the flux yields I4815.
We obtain 15.2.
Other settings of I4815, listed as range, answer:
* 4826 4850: 14.8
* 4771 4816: 15.3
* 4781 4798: 15.1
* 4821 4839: 15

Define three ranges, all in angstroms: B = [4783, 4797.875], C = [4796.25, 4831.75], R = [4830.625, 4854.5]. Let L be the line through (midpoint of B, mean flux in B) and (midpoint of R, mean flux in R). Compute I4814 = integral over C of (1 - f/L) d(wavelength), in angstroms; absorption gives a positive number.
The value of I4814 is -0.7 angstroms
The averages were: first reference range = 15.1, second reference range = 14.7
